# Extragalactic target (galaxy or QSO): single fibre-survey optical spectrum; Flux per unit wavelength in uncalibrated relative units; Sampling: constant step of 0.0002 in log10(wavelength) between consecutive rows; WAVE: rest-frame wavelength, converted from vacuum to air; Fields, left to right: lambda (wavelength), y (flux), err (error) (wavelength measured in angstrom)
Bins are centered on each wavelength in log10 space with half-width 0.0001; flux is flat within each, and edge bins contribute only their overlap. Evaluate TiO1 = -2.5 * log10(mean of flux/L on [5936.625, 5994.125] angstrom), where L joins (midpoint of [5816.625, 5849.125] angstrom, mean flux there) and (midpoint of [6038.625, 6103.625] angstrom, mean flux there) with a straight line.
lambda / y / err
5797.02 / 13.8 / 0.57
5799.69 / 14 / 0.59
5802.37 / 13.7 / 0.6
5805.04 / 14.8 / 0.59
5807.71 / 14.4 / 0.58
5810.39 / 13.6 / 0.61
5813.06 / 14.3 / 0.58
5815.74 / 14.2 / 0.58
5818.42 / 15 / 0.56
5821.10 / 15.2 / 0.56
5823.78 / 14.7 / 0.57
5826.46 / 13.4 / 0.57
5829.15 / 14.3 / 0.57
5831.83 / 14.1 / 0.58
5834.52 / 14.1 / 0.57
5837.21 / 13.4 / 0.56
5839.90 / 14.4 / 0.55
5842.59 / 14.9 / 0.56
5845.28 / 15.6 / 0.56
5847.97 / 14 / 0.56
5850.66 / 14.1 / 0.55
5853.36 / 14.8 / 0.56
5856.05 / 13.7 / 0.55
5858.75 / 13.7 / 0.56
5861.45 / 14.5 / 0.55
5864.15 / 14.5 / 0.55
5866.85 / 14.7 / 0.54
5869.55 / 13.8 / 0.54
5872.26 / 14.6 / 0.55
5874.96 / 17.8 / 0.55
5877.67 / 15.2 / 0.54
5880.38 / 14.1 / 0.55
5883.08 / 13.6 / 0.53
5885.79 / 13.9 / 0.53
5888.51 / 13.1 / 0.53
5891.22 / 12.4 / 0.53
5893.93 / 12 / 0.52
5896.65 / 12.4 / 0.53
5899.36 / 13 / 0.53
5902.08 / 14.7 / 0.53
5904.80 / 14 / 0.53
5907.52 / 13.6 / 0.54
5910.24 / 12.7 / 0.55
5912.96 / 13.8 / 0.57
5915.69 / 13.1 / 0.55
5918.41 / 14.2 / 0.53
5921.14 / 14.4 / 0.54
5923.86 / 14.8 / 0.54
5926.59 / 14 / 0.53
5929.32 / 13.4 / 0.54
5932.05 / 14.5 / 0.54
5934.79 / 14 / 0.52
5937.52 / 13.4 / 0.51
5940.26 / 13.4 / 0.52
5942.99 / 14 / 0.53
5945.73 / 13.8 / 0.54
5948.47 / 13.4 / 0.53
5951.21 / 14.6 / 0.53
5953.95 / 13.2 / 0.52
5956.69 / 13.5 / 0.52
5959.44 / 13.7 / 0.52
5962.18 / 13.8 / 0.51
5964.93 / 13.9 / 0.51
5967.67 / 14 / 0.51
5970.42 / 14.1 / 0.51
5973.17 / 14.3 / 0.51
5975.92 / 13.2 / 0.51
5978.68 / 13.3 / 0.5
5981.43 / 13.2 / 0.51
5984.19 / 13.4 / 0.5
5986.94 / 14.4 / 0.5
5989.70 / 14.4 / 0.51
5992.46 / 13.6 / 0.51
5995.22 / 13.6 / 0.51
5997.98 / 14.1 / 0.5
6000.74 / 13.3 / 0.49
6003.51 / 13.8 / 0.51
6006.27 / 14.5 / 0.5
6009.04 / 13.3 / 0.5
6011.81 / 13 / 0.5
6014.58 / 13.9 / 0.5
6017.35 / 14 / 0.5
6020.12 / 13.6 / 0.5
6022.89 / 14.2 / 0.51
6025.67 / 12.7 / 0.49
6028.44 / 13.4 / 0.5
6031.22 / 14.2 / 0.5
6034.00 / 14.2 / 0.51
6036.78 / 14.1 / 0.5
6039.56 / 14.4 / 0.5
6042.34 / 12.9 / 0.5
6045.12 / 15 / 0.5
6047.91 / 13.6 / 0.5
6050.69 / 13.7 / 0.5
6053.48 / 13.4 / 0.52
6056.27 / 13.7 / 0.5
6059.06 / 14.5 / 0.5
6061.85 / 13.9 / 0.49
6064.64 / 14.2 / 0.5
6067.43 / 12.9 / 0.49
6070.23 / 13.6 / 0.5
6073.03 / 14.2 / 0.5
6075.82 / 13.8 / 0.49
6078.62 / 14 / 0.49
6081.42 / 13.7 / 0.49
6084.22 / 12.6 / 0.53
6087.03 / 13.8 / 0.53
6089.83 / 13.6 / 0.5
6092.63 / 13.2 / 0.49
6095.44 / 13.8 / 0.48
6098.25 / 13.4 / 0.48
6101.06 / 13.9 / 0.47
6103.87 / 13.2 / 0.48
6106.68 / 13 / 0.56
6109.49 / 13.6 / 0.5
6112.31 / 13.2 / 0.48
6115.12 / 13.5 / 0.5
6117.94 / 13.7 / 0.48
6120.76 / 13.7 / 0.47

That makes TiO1 0.02 mag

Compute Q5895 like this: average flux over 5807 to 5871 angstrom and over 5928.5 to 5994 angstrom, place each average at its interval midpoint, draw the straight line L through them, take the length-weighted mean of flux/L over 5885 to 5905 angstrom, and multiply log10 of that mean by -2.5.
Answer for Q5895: 0.08 mag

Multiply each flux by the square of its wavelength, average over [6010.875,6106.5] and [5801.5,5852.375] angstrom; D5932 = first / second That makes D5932 1.03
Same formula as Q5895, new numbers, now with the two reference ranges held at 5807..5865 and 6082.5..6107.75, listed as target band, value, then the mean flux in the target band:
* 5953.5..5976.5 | 0.01 mag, 13.8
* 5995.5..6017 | 0.00 mag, 13.7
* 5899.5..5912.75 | 0.03 mag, 13.7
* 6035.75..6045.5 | -0.03 mag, 14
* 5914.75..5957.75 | 0.01 mag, 13.9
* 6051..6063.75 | -0.03 mag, 13.9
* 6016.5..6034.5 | -0.01 mag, 13.7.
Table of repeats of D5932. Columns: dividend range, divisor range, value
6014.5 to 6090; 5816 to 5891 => 1.02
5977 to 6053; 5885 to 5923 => 1.07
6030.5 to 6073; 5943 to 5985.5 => 1.04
